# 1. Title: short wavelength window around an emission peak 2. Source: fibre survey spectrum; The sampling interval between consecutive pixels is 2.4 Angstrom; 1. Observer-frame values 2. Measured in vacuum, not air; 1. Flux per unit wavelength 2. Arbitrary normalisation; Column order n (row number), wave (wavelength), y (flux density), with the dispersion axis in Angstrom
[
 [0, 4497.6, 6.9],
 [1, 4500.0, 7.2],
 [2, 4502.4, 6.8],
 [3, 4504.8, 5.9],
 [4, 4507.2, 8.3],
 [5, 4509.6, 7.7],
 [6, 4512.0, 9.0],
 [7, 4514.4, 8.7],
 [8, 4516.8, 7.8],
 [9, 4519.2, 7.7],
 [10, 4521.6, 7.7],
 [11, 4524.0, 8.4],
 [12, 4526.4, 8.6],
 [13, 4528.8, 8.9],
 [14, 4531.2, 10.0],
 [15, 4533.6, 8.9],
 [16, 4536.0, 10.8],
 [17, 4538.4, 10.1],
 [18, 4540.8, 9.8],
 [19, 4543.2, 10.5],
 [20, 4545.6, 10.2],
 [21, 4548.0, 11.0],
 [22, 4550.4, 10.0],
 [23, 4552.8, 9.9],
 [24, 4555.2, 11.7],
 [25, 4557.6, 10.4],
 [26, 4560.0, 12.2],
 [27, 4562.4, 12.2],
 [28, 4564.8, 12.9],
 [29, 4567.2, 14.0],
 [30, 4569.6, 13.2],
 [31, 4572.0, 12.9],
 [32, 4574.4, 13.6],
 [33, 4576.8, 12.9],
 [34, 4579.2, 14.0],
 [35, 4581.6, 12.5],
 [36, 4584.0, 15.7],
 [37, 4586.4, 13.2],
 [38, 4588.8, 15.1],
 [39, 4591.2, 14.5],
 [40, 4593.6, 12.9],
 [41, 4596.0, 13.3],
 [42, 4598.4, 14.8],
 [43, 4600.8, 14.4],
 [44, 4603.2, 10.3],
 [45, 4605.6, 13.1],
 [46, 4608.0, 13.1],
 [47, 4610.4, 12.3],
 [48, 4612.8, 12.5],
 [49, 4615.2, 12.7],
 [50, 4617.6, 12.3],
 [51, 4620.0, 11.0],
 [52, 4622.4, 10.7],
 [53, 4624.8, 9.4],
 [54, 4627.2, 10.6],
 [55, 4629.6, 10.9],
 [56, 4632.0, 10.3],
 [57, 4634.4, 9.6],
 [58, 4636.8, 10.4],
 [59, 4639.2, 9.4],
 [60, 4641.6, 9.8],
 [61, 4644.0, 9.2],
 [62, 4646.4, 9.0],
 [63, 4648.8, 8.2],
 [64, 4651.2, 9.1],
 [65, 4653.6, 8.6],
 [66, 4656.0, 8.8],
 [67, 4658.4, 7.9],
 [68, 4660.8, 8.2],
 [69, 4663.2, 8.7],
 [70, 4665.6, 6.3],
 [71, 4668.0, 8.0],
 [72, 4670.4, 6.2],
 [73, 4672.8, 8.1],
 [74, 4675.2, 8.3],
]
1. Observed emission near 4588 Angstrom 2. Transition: C IV 1549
